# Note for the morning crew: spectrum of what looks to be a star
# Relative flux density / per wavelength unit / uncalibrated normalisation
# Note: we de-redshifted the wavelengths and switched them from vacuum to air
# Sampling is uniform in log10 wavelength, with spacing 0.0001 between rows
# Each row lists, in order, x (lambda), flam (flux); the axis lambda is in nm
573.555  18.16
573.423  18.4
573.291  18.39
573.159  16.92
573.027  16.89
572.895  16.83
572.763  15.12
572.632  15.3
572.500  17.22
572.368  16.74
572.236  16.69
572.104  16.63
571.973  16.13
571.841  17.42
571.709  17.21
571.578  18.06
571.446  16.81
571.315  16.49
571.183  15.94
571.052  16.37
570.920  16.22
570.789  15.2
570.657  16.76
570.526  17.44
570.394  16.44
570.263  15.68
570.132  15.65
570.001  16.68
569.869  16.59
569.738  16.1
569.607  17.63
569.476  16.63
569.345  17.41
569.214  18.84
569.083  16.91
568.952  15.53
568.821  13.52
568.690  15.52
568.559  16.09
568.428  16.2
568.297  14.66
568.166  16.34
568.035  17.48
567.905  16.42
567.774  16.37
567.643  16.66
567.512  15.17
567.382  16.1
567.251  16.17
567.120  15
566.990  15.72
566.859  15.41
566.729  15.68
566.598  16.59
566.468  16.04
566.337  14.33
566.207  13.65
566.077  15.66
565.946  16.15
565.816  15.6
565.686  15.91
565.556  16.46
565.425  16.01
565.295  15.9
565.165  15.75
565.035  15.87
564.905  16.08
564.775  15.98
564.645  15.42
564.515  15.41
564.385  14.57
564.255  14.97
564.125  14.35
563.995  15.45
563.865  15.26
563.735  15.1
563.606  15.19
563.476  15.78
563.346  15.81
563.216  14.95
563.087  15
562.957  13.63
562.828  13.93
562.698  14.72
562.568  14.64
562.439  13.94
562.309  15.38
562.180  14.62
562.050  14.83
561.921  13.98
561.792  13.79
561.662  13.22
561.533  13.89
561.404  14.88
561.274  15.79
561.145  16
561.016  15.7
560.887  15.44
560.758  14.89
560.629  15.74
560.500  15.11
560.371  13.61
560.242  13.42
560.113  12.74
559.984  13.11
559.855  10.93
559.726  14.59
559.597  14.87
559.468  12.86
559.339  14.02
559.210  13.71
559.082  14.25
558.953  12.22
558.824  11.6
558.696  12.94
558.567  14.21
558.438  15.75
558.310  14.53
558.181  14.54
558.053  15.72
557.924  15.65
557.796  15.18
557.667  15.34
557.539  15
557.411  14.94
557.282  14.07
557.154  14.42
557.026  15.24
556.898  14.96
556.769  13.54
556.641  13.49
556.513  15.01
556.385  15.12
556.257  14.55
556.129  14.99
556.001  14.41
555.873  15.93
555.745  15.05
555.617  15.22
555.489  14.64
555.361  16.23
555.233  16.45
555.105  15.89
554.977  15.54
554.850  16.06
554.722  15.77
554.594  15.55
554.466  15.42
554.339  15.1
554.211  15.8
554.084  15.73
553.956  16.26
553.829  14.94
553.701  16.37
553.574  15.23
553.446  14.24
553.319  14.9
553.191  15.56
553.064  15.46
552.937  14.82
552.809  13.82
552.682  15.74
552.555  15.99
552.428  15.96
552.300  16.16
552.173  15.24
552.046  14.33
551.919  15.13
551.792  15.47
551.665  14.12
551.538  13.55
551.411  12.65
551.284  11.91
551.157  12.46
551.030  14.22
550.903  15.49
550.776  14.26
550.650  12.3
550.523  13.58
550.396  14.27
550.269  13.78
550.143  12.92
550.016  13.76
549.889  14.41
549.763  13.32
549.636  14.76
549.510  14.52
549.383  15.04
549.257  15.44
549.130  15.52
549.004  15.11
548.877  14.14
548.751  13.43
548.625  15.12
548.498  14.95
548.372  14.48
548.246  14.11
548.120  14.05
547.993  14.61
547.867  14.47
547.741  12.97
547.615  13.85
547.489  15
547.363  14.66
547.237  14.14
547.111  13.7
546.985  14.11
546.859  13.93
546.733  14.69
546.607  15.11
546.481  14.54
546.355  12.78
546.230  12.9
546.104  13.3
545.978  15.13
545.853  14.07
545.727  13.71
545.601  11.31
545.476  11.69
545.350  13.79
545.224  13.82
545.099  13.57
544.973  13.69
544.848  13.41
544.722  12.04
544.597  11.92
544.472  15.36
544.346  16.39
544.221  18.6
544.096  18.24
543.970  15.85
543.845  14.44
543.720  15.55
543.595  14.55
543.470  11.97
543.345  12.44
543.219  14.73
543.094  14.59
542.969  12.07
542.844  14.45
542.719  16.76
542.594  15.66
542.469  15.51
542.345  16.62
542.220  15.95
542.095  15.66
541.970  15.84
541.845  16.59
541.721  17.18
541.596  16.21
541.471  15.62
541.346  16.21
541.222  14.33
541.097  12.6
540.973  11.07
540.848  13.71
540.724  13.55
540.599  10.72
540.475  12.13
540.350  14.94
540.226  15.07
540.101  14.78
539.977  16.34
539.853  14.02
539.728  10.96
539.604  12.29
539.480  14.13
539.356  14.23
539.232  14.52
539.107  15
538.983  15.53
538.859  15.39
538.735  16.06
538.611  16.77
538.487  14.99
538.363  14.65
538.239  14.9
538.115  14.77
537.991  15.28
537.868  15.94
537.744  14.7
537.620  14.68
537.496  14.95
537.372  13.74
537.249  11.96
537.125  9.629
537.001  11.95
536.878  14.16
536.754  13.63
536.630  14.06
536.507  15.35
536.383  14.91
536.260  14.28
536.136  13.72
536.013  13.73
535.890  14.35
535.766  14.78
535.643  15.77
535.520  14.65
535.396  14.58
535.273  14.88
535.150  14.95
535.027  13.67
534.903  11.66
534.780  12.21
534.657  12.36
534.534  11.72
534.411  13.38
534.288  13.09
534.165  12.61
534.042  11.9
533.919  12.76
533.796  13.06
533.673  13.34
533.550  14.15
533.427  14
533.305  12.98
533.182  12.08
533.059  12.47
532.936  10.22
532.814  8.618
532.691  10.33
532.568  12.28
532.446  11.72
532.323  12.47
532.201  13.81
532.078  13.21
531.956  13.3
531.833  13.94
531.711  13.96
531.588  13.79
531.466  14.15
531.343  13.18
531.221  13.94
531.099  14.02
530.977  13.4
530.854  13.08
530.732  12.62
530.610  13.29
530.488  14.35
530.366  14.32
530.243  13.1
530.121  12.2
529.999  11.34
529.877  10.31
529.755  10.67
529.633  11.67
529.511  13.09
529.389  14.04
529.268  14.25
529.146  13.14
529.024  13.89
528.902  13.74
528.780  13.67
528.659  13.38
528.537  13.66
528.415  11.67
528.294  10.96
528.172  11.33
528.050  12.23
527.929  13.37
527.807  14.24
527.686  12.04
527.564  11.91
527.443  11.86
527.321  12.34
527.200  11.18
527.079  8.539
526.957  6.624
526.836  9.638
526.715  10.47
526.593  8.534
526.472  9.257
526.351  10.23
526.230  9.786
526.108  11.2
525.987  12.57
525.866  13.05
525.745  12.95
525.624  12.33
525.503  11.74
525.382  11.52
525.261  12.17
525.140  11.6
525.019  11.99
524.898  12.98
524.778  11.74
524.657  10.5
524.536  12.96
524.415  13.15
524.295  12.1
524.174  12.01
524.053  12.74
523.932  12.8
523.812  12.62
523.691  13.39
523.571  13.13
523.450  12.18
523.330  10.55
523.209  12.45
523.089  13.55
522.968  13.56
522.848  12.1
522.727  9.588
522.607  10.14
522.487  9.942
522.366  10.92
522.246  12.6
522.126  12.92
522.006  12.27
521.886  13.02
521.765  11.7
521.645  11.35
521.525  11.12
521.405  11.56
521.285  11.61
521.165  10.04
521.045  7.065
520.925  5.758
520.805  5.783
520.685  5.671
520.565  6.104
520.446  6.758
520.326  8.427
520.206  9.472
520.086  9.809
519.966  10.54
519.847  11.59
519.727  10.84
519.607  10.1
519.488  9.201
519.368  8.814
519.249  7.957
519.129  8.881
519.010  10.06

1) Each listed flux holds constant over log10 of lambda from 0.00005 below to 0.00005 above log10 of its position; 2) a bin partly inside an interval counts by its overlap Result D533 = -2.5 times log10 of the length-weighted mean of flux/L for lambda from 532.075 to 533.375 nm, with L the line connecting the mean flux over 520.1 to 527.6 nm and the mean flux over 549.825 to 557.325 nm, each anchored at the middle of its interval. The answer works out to 0.03 mag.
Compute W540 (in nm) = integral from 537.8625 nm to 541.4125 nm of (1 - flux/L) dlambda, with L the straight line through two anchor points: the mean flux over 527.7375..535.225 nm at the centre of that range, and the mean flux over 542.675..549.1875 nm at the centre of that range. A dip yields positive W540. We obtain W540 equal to -0.18 nm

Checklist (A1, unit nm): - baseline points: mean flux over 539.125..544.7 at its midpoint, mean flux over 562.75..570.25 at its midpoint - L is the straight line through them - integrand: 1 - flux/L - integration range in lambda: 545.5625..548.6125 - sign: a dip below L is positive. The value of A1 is 0.16 nm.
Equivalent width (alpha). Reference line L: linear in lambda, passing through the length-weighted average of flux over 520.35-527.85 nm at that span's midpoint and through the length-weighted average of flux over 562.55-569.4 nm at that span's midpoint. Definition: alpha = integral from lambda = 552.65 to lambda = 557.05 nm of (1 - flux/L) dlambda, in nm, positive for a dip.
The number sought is -0.25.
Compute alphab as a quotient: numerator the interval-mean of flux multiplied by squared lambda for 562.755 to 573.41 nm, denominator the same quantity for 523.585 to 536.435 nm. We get 1.46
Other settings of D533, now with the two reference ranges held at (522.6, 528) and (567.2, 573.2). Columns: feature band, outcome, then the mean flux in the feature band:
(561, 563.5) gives 0.06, 14.7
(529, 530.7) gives -0.06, 12.8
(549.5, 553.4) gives 0.01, 14.4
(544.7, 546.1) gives 0.04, 13.3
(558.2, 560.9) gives 0.11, 13.8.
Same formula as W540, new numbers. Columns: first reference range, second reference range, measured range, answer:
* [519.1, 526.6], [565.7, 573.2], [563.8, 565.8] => 0.02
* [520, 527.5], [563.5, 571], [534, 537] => -0.36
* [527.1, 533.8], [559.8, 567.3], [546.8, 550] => -0.10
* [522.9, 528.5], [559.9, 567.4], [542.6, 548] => -0.29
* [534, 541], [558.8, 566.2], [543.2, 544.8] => -0.07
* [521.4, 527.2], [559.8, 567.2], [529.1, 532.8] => -0.23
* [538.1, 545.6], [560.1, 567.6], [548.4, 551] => 0.08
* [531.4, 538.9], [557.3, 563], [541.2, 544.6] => -0.40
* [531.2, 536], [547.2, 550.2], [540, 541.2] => 0.03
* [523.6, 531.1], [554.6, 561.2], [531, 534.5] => -0.07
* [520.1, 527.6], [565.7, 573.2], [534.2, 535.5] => -0.11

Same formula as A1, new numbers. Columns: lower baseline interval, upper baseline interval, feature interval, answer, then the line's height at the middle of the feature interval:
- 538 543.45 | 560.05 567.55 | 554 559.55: 0.06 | 15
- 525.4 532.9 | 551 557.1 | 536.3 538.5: -0.16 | 13.1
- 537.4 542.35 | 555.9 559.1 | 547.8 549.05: 0.01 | 14.6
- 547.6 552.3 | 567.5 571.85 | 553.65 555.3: -0.12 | 14.7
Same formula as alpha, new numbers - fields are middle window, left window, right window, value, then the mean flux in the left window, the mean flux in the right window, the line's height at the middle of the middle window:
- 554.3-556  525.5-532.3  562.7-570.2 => -0.099 nm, 12.3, 15.7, 14.7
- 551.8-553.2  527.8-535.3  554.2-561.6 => -0.097 nm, 12.8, 14.7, 14.3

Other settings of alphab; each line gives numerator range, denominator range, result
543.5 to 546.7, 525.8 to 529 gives 1.32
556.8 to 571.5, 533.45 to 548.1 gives 1.17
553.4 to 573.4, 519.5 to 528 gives 1.62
